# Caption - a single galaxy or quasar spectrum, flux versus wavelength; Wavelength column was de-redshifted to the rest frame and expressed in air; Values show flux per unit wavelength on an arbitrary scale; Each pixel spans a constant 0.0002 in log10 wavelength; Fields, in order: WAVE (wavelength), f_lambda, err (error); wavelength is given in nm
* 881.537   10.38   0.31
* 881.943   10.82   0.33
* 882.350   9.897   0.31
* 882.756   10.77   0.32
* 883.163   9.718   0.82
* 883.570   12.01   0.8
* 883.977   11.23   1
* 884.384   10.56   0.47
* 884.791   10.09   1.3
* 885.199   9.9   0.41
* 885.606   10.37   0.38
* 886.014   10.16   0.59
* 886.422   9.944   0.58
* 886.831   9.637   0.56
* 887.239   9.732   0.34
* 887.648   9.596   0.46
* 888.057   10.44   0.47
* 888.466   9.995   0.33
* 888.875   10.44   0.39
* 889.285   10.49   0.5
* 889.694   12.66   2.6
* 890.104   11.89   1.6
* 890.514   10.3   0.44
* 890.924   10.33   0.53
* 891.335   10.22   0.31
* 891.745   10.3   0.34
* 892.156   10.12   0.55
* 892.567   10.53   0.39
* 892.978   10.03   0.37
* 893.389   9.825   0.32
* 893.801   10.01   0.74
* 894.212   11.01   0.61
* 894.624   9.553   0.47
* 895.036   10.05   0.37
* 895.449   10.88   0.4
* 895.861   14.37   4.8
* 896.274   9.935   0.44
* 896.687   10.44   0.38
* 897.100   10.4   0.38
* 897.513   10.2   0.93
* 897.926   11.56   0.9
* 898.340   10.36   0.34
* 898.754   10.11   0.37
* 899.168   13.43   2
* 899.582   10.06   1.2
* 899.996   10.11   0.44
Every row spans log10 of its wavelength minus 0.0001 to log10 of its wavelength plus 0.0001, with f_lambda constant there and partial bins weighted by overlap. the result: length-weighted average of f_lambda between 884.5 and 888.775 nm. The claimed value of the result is 10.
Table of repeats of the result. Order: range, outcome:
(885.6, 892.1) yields 10.4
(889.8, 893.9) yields 10.4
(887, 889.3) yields 10.1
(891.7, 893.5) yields 10.2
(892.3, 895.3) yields 10.2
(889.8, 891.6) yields 10.8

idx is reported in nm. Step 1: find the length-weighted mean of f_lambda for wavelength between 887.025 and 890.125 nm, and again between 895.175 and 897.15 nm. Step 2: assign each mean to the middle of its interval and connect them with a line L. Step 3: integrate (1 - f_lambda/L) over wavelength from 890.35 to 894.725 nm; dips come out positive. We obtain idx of 0.28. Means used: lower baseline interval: 10.6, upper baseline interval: 11.2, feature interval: 10.2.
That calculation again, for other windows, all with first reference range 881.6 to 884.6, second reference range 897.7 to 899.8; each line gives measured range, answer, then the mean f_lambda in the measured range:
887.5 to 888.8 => 0.09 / 10.1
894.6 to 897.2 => 0.03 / 10.9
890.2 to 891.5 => 0.06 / 10.4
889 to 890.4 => -0.08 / 11.5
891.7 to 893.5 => 0.13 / 10.2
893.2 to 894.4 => 0.08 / 10.3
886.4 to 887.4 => 0.10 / 9.74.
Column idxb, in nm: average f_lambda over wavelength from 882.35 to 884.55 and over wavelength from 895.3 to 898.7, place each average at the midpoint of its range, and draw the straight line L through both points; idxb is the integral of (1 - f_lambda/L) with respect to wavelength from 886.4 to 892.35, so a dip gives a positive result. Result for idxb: 0.24 nm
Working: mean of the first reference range 10.8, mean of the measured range 10.4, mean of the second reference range 11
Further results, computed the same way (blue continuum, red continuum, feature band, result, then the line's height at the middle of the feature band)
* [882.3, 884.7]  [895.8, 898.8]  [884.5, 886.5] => 0.11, 10.7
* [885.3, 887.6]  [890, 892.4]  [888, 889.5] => -0.02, 10.2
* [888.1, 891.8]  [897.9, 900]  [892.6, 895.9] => 0.10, 10.8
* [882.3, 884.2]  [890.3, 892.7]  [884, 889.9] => 0.14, 10.6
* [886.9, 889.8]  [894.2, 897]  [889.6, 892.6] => -0.05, 10.6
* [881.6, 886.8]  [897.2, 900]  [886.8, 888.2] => 0.09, 10.5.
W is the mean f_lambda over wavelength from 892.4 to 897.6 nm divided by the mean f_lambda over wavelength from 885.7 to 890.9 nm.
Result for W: 1.01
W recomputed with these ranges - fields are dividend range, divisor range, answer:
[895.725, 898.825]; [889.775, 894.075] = 1.04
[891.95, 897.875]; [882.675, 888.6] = 1.03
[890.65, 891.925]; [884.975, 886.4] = 1.02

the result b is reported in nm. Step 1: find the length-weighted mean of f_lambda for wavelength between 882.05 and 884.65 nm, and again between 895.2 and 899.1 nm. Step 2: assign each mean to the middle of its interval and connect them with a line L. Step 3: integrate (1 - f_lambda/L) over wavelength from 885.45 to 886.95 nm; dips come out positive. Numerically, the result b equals 0.10 nm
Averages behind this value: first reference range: 10.7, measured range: 10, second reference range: 11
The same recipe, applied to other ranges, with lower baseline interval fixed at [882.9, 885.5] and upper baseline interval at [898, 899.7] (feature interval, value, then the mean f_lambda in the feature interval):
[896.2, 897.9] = 0.094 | 10.4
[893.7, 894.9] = 0.080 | 10.2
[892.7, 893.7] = 0.083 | 9.98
